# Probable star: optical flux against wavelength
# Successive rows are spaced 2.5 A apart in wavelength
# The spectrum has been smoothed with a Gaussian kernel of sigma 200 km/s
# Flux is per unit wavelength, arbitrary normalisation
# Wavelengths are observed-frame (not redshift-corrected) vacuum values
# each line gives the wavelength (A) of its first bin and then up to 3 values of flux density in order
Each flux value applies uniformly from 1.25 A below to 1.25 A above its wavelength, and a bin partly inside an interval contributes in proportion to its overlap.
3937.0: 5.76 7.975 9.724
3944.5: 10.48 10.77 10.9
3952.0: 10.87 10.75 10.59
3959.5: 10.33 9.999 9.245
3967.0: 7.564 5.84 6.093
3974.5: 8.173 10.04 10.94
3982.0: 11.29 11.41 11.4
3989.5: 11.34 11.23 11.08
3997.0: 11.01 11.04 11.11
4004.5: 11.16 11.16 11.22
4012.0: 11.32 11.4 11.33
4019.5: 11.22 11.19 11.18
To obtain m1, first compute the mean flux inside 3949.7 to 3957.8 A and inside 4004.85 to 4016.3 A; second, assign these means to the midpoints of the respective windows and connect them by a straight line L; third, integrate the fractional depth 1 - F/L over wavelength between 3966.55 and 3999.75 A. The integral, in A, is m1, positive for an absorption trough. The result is 3.4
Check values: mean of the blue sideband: 10.8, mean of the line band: 9.91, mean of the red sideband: 11.3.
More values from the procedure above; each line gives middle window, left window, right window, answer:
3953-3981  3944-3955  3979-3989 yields 4.9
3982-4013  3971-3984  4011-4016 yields -2.1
